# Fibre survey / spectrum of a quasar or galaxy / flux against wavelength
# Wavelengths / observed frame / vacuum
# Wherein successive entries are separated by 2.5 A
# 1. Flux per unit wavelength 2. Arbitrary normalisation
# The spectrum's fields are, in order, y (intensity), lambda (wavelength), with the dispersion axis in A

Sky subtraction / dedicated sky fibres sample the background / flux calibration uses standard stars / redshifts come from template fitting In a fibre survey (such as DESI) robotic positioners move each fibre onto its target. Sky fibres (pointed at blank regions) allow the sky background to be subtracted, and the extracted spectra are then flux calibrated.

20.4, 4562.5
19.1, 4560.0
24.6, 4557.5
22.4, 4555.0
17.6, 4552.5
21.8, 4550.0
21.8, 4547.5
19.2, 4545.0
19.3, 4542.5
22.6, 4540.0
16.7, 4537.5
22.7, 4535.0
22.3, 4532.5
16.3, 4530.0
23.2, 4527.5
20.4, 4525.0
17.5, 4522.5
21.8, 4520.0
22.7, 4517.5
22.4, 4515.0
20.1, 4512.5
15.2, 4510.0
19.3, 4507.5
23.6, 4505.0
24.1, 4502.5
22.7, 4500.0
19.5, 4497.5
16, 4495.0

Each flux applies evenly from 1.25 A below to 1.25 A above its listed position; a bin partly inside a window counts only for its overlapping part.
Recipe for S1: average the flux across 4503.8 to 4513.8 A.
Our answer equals 19.5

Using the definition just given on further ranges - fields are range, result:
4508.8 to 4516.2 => 19.2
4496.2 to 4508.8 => 21.8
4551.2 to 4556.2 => 20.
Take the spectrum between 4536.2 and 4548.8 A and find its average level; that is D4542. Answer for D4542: 19.9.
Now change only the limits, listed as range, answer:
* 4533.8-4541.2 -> 20.6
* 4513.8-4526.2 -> 21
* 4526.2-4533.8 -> 20.6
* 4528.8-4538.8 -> 19.5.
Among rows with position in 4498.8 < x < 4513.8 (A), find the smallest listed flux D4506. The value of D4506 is 15.2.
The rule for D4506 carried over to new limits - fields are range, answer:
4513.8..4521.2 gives 21.8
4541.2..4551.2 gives 19.2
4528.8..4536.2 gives 16.3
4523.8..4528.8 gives 20.4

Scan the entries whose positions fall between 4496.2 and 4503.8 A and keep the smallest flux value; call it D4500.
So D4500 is 19.5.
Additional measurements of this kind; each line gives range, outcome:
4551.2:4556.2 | 17.6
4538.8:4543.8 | 19.3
